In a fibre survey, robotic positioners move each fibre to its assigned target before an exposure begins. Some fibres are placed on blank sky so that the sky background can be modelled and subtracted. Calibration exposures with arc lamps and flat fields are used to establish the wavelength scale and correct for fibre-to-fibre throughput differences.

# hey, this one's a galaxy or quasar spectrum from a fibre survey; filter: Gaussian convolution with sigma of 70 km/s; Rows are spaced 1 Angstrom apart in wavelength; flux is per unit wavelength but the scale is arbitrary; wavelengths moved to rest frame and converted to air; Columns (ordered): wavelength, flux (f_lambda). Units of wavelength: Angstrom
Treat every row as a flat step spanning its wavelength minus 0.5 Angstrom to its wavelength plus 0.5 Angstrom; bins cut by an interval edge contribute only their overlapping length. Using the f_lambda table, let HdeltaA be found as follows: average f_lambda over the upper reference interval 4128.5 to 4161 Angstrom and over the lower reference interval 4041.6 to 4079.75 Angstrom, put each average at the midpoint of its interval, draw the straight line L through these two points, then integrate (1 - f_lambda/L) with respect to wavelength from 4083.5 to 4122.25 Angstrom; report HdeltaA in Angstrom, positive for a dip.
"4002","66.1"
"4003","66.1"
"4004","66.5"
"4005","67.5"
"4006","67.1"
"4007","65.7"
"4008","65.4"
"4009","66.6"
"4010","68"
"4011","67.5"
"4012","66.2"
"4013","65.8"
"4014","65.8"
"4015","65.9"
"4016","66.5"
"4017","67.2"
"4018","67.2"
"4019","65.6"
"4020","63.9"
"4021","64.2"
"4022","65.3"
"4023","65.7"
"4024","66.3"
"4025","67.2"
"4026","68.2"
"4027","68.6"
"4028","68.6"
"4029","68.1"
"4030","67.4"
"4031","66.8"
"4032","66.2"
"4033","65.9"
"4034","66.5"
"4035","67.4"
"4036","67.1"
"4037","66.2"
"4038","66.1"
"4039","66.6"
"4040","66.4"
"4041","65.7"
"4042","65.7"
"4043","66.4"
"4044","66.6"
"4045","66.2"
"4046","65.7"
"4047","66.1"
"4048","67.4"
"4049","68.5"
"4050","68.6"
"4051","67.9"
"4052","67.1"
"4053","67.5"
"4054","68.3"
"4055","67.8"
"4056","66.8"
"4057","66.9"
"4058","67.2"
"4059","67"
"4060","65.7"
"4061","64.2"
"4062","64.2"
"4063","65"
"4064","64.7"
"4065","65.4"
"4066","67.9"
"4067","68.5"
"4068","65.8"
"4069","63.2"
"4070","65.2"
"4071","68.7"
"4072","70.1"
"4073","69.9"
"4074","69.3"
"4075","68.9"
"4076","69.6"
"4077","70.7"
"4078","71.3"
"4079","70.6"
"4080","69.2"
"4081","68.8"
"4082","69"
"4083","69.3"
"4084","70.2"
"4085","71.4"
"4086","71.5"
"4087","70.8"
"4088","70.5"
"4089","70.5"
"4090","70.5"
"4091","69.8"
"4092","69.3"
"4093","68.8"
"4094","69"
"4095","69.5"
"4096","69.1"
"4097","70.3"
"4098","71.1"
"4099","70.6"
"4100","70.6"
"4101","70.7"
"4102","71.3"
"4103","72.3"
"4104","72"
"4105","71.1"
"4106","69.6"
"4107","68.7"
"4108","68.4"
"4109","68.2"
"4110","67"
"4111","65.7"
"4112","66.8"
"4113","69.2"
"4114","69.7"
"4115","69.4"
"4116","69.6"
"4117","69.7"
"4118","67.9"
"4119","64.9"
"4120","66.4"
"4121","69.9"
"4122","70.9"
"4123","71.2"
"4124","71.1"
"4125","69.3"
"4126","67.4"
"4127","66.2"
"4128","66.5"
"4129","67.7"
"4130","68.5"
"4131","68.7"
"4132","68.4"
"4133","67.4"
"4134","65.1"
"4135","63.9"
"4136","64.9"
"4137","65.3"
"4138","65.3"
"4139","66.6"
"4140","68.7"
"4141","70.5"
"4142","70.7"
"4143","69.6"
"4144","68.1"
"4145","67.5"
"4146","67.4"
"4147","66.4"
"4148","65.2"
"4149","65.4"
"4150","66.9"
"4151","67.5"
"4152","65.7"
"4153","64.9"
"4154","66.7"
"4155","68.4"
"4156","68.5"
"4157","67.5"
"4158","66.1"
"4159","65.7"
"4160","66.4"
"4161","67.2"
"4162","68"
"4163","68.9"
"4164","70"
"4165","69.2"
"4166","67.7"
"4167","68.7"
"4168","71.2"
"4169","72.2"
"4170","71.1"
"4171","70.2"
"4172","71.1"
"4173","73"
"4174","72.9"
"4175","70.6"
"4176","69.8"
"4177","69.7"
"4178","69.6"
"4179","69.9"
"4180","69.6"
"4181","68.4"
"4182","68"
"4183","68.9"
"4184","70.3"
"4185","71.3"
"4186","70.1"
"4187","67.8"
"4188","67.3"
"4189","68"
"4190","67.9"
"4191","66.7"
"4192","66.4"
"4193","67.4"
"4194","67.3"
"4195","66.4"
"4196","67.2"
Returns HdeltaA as -1.4 Angstrom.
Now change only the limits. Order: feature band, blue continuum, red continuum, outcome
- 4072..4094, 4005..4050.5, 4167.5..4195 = -0.8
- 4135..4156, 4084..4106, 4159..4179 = 0.9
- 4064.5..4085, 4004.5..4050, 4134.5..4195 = -0.5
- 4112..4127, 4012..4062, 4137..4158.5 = -0.4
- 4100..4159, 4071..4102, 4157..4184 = 1.4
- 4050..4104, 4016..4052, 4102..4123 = -0.6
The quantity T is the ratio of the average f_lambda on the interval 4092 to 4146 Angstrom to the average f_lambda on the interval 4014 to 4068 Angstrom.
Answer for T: 1.03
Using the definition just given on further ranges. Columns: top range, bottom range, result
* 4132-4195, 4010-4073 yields 1.02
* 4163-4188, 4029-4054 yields 1.05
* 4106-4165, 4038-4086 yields 1.00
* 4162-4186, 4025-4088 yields 1.04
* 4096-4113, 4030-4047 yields 1.05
